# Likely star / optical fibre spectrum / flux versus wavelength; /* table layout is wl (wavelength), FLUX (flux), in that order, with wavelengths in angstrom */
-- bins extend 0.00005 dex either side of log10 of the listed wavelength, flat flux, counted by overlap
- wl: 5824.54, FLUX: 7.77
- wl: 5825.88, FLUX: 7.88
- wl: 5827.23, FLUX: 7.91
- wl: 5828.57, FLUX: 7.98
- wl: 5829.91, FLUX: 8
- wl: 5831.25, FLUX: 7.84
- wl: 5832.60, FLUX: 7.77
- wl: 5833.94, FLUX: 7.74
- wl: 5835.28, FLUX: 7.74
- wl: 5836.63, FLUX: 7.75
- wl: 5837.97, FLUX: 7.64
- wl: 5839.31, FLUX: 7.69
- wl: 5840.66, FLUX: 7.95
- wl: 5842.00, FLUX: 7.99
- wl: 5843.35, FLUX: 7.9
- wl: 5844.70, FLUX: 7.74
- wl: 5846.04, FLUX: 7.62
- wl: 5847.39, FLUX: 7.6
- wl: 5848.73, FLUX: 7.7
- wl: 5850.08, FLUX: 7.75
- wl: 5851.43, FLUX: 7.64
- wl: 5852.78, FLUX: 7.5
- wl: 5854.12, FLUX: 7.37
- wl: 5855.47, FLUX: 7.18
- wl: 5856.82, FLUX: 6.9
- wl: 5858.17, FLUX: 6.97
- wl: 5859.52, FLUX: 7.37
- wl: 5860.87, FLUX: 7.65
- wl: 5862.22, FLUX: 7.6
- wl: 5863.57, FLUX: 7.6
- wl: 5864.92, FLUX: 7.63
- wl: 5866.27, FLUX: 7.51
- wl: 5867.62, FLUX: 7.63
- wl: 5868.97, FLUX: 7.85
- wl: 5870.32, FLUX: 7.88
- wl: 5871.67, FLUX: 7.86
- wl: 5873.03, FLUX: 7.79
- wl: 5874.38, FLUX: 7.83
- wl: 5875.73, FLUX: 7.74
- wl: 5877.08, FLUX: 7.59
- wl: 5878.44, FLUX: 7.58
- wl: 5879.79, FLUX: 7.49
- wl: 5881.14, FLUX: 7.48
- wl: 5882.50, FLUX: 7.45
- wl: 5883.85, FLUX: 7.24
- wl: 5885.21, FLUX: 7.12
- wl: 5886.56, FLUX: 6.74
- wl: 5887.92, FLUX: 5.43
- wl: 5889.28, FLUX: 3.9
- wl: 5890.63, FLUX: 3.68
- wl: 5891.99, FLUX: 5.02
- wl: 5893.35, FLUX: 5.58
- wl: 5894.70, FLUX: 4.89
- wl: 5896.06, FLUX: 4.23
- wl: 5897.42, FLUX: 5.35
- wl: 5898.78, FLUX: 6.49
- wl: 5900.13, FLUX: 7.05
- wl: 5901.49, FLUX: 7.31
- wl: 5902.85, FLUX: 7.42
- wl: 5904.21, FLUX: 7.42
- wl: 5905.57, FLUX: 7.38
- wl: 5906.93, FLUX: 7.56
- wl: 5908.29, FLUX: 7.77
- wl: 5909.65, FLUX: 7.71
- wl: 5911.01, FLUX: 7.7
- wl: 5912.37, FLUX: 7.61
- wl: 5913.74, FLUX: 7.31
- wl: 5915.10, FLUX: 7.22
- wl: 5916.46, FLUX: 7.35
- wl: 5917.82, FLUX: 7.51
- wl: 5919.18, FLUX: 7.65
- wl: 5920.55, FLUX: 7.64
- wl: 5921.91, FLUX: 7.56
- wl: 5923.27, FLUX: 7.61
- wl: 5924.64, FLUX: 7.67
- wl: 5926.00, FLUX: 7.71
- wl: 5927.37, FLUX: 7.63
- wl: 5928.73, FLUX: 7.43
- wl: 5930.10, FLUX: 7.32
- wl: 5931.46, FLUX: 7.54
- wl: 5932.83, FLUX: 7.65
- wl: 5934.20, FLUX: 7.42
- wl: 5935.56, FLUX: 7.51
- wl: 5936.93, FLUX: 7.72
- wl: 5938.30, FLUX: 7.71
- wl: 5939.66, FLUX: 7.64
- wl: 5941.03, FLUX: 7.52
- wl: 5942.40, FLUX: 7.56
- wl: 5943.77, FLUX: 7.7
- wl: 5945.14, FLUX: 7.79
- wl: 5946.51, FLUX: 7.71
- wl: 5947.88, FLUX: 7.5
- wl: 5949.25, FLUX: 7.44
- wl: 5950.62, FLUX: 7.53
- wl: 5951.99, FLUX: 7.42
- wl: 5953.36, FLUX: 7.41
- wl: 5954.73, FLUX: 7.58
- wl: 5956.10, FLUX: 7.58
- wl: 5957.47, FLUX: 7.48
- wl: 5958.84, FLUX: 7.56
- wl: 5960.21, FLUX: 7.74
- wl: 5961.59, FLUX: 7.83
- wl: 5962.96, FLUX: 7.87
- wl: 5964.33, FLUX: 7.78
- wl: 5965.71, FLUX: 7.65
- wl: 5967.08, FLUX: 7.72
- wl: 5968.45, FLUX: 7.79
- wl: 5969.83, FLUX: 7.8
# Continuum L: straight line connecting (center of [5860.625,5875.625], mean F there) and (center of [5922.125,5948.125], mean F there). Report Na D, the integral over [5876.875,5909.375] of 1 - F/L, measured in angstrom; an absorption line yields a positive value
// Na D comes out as 5.1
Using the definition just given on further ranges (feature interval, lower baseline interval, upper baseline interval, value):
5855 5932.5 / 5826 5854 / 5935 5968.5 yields 6.07 angstrom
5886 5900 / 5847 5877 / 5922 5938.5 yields 4.40 angstrom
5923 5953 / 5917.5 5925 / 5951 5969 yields 0.19 angstrom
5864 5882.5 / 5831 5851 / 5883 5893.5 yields -4.07 angstrom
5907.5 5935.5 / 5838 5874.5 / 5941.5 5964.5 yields 0.23 angstrom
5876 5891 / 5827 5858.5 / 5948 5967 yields 2.03 angstrom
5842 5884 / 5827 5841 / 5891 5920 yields -1.01 angstrom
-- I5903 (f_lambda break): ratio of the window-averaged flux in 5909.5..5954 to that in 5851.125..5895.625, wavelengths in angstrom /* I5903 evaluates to 1.08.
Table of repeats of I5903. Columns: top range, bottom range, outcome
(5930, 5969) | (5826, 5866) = 1.00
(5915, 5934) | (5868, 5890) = 1.05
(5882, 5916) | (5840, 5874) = 0.85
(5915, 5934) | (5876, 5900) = 1.23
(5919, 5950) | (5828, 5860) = 0.99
